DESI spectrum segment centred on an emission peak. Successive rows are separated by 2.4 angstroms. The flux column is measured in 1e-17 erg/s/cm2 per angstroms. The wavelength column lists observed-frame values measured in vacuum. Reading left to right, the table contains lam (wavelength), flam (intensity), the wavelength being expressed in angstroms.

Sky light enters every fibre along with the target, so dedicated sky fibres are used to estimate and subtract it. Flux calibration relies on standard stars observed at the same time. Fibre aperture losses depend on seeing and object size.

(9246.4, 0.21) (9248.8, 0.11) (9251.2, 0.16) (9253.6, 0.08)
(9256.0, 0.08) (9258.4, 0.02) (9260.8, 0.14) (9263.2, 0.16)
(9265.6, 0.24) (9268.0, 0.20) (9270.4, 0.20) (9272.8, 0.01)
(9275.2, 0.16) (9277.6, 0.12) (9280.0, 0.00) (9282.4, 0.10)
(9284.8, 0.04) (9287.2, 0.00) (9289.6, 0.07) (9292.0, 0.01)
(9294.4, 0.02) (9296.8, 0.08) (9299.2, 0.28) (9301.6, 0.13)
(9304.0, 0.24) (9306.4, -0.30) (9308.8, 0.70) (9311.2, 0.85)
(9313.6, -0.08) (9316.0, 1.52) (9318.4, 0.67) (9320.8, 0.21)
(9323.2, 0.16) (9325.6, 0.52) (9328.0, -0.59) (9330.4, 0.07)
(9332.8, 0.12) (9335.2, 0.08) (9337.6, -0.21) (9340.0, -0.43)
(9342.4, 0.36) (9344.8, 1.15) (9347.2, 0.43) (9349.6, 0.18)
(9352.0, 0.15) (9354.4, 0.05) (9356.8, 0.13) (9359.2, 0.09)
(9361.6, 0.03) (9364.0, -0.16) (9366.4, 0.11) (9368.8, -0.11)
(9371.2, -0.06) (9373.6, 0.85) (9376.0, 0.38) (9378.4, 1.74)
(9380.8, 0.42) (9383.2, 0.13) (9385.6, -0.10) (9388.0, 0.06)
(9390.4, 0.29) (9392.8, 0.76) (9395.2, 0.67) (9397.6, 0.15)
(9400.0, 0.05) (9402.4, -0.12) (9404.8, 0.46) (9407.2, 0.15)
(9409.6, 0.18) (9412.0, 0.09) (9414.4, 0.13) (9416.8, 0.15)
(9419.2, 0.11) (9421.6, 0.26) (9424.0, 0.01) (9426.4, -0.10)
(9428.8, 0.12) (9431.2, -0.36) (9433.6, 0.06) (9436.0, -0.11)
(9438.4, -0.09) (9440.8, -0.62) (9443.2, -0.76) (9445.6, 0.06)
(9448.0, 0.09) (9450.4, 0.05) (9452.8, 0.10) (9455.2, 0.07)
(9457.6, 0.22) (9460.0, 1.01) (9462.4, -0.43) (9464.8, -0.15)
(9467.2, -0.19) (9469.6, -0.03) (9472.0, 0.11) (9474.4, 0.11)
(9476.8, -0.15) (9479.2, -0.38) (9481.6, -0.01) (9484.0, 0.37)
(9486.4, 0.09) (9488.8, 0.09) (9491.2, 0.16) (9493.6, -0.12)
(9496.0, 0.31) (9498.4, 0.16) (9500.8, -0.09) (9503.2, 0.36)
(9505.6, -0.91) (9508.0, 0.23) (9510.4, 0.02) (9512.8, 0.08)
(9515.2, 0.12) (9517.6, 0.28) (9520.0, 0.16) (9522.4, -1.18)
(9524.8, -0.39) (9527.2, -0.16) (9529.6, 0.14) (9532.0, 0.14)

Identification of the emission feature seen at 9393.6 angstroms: H-beta 4861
